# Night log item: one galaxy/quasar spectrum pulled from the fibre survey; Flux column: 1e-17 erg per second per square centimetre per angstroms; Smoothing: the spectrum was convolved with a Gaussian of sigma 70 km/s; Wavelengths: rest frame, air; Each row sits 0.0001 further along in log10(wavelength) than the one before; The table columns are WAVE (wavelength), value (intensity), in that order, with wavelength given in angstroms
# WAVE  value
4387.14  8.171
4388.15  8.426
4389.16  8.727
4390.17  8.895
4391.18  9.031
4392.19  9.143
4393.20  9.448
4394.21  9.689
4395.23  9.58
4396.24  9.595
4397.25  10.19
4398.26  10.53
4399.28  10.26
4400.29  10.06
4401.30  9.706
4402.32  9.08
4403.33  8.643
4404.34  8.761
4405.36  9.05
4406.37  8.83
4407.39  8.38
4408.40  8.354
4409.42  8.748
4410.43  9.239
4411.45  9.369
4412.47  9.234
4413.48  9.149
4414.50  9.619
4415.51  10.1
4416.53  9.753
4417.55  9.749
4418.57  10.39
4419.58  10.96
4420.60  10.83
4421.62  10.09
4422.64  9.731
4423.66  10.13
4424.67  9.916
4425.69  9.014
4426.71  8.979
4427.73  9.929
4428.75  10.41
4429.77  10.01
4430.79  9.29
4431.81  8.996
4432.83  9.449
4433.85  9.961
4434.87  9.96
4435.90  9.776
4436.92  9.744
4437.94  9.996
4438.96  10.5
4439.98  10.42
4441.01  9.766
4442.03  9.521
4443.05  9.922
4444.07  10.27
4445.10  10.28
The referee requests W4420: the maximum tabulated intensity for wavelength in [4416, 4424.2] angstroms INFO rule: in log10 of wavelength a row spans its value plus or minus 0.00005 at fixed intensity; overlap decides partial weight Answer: 10.96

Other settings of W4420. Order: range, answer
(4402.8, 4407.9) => 9.05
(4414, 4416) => 10.1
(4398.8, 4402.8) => 10.26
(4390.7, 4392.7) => 9.143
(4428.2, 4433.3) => 10.41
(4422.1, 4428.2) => 10.13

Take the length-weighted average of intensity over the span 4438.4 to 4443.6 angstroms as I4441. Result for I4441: 10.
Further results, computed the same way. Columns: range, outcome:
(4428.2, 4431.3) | 9.9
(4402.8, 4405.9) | 8.84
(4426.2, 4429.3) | 9.77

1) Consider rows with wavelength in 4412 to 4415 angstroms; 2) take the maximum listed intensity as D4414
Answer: 9.619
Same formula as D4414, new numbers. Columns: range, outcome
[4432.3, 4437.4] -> 9.961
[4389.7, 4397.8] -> 10.19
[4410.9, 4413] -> 9.369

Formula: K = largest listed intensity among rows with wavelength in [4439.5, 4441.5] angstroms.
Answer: 10.42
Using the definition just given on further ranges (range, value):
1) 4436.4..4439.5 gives 10.5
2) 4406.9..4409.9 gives 8.748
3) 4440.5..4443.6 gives 9.922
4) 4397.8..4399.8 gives 10.53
